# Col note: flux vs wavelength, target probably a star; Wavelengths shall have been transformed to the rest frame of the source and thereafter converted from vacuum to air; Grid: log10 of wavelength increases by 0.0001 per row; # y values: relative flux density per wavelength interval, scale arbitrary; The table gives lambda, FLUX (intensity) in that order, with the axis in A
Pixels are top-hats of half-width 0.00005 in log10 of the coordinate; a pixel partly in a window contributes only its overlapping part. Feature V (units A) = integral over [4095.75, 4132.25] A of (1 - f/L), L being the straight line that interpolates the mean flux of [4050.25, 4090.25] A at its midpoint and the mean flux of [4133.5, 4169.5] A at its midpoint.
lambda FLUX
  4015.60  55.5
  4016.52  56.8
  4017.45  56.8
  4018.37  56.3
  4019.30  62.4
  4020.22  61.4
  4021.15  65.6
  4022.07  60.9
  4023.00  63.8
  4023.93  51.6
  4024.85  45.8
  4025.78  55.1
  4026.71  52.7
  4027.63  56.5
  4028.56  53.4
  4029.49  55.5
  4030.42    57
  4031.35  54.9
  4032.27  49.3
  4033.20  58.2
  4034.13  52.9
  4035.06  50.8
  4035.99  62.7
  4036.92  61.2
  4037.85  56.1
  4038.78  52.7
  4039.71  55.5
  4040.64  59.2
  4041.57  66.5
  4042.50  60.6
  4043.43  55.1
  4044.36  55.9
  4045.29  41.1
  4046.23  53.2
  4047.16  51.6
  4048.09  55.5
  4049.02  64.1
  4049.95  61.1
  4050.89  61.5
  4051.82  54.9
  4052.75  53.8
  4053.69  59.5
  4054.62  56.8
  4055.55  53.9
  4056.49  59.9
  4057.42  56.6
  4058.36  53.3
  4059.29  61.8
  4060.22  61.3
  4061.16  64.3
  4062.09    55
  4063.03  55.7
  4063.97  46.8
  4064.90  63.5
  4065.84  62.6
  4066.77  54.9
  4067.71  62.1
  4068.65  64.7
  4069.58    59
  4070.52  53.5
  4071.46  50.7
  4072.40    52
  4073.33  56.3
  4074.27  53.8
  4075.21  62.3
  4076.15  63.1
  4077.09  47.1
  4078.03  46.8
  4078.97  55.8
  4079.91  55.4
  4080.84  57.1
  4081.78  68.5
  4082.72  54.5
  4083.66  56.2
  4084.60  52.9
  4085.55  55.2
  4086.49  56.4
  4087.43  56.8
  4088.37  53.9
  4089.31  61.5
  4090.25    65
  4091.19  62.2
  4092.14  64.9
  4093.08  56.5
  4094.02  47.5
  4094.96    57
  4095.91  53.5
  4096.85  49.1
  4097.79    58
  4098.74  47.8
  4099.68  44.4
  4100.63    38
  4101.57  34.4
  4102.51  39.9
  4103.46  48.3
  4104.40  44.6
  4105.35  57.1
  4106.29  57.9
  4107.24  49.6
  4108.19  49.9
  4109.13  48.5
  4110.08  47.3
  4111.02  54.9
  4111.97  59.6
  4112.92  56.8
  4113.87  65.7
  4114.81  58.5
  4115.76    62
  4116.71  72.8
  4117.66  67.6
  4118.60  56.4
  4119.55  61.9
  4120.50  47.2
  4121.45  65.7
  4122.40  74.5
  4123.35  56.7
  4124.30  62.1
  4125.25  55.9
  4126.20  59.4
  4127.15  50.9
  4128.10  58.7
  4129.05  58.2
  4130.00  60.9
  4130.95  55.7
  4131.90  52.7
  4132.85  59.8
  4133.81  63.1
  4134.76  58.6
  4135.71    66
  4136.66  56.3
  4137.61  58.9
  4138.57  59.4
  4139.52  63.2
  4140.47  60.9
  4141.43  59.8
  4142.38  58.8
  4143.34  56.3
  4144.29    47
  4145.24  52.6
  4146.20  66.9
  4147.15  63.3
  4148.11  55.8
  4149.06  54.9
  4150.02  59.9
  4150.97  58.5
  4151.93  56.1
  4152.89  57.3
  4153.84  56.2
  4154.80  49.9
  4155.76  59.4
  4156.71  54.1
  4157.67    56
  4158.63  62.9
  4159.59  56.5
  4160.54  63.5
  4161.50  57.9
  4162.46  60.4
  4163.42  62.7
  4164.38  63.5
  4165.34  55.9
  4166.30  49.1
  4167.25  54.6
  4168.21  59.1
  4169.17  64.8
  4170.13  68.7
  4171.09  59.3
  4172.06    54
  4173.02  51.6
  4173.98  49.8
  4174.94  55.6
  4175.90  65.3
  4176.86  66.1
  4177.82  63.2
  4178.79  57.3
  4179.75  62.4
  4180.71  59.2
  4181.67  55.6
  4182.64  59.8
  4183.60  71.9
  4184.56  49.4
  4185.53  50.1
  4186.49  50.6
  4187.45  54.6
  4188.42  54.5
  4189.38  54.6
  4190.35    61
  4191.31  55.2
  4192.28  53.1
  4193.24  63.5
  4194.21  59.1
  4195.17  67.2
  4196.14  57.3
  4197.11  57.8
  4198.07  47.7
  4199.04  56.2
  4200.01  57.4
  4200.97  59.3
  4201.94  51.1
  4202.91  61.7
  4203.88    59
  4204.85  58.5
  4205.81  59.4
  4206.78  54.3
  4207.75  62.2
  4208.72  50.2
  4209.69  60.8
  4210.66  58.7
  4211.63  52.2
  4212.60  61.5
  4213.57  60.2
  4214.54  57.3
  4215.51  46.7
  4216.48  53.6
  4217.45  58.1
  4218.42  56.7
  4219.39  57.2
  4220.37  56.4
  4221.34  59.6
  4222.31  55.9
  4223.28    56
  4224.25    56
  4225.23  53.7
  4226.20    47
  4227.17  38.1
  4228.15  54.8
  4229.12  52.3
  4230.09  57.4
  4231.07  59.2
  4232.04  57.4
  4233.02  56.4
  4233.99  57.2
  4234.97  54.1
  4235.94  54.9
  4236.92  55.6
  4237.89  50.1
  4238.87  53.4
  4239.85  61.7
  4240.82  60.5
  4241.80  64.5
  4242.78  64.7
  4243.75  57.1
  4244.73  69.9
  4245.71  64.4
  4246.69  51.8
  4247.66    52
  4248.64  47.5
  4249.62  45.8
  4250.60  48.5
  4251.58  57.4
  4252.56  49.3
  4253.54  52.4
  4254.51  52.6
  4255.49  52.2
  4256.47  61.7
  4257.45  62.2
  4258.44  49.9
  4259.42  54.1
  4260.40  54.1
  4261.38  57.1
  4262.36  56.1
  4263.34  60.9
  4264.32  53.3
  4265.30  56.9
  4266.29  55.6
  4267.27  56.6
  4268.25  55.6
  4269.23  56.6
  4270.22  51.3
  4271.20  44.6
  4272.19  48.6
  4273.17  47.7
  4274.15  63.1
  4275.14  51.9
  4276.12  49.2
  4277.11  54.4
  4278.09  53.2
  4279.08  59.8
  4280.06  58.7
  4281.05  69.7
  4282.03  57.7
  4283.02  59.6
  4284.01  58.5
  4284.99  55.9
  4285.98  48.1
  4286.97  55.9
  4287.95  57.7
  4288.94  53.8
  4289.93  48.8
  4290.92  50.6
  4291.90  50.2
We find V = 1.8 A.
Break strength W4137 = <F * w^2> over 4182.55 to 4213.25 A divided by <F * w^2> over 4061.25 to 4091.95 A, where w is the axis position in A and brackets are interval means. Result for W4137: 1.06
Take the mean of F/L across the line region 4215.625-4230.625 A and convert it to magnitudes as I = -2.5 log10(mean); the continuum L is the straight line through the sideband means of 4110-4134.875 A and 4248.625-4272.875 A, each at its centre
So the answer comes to 0.03 mag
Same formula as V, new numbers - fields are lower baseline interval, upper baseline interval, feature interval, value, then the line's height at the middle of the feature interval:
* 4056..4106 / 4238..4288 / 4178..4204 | -0.89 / 55.4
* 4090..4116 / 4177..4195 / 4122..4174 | -2.78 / 55.5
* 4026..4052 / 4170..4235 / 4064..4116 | 1.42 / 56.3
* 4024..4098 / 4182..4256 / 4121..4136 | -0.96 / 56.3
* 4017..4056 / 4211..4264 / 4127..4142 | -0.83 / 56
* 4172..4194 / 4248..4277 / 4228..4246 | -1.12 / 54.8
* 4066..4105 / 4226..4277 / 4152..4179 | -1.91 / 54.5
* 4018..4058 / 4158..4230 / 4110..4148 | -1.68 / 56.9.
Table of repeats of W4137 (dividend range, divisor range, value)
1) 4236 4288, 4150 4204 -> 1.00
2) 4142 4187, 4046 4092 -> 1.06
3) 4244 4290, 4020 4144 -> 1.06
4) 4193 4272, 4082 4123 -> 1.08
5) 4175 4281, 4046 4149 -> 1.05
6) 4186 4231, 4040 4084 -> 1.05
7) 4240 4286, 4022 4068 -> 1.09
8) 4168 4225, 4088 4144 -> 1.06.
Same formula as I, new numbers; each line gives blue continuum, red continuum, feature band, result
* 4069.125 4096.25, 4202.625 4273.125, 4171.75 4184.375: -0.06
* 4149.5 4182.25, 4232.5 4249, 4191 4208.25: 0.00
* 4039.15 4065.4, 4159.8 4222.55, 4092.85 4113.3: 0.15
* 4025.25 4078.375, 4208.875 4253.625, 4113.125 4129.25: -0.09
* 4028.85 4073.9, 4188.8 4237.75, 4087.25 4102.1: 0.07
